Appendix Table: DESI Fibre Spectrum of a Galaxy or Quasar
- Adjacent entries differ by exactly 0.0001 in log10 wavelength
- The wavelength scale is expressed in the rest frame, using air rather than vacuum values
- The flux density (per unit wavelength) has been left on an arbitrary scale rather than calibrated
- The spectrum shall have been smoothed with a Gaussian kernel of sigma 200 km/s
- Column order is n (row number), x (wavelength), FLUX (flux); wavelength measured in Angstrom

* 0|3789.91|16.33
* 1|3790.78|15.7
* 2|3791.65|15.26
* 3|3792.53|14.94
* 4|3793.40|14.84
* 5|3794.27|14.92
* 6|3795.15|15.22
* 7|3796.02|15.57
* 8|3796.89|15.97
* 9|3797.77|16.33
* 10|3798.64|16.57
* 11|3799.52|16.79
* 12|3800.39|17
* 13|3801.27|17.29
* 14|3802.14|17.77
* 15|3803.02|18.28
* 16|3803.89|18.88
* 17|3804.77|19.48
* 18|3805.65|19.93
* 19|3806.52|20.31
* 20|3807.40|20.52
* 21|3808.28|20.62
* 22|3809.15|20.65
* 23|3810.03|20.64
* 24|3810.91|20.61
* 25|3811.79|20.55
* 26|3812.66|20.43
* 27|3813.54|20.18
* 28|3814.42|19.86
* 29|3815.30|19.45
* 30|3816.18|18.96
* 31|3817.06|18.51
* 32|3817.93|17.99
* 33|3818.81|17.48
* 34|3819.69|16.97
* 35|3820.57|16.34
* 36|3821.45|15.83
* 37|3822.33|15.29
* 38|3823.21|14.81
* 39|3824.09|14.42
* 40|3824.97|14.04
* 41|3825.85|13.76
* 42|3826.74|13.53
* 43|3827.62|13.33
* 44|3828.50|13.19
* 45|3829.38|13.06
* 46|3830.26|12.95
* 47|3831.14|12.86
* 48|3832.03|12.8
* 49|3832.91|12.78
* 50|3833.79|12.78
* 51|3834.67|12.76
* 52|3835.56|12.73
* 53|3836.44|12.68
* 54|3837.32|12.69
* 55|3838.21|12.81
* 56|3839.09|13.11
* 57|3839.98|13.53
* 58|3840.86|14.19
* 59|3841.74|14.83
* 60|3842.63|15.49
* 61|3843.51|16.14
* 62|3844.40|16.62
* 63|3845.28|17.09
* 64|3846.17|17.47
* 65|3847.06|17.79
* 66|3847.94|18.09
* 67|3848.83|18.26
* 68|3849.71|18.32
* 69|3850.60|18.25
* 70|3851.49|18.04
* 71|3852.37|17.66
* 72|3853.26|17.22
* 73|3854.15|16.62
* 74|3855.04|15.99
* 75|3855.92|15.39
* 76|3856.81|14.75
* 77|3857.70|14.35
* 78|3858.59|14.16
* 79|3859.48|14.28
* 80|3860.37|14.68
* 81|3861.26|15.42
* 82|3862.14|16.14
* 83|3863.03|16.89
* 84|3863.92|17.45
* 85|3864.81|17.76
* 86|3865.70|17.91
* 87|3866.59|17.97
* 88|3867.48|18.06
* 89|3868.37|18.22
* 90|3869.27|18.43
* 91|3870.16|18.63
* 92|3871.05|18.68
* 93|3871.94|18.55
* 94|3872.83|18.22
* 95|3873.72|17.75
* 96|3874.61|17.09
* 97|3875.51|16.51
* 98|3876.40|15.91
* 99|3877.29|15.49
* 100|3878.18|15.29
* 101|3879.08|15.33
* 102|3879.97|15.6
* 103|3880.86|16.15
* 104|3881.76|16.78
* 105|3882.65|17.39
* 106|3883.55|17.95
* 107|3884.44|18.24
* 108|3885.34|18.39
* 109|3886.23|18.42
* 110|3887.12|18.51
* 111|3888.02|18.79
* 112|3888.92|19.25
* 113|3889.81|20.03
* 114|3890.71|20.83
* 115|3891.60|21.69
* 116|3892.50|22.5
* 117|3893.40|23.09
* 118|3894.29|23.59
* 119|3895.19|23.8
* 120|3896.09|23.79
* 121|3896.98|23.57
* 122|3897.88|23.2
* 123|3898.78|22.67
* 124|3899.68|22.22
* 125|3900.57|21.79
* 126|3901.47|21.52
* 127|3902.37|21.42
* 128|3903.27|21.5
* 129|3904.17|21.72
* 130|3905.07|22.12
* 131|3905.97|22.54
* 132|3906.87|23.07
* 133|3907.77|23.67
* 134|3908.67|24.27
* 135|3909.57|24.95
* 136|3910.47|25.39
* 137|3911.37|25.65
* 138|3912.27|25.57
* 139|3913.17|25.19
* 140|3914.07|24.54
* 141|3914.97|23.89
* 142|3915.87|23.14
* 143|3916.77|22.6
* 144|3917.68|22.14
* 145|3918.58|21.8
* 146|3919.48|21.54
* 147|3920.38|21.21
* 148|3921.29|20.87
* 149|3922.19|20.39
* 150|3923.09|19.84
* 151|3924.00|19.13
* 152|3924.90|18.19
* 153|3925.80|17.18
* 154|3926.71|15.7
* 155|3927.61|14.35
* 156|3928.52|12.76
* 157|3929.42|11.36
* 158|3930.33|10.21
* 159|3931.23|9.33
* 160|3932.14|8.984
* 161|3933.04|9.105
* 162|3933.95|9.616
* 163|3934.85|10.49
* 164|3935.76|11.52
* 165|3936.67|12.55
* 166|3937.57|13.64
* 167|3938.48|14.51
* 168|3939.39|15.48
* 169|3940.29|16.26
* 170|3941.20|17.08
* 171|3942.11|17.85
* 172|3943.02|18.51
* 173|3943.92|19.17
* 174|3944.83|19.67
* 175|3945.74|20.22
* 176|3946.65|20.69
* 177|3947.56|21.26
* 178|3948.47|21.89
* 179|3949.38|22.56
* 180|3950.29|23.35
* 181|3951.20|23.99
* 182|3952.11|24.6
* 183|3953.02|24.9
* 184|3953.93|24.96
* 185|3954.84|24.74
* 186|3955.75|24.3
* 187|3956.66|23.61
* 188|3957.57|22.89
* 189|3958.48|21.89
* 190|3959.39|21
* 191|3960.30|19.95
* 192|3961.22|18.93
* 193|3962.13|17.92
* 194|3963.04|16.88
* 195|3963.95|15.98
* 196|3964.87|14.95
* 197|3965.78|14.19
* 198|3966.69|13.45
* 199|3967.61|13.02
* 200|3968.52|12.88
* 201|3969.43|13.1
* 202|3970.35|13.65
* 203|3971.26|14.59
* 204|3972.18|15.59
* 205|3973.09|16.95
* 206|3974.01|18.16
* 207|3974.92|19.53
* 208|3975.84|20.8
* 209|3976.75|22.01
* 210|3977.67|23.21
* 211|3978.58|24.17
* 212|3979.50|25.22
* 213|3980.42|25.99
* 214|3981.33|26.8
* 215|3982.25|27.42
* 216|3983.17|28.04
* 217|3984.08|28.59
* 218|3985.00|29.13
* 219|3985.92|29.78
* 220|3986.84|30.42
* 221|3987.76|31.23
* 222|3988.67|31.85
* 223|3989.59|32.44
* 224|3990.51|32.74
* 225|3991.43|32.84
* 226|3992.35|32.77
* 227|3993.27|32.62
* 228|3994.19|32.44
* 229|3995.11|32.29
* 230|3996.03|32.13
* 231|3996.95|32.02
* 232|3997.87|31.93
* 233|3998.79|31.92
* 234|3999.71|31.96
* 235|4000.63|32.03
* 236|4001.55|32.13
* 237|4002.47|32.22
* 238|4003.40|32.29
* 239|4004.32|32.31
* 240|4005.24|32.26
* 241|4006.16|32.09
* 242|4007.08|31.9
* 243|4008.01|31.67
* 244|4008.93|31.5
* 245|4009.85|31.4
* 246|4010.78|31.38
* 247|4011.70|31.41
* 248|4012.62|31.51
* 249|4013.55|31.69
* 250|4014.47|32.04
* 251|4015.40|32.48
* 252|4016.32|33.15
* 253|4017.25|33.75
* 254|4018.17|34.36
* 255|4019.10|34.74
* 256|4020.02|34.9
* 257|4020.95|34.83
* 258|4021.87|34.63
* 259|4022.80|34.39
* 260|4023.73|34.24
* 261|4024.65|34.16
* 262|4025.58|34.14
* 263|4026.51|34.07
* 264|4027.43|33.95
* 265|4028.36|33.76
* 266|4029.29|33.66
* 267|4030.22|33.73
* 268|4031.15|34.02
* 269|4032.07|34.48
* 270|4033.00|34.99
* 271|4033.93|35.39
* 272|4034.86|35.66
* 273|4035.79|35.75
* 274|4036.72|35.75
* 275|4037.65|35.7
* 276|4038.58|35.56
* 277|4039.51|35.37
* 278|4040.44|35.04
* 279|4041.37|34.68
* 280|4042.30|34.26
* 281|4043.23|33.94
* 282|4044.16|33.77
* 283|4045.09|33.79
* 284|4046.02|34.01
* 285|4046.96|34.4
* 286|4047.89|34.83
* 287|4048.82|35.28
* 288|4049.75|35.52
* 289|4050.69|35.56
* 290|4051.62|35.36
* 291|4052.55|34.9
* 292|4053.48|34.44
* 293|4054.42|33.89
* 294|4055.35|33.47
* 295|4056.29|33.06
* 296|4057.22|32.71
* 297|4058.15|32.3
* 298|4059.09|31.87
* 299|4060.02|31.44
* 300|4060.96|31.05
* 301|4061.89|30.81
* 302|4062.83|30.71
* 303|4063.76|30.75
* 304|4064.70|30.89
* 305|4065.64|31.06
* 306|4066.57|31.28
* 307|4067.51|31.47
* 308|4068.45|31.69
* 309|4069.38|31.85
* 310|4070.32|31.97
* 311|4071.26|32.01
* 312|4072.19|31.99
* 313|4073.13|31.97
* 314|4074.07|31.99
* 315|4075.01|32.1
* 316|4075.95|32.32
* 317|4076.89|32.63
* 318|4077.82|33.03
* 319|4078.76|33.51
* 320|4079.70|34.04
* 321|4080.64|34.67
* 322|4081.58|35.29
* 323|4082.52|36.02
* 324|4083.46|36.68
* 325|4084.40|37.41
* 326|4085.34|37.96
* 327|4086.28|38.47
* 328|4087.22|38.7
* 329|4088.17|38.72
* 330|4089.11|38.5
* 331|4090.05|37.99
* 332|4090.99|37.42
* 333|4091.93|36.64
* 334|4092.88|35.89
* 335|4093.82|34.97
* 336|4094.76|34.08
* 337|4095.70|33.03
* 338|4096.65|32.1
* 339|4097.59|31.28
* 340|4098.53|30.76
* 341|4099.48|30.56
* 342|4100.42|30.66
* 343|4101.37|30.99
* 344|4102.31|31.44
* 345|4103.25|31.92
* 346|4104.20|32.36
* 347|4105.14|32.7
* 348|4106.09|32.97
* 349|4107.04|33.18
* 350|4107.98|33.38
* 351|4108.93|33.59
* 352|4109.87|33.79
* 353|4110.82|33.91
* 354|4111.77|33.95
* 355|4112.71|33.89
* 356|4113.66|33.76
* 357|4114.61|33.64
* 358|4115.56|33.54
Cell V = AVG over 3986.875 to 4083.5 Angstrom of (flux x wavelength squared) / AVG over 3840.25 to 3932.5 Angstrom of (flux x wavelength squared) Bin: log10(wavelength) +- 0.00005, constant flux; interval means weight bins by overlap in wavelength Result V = 1.9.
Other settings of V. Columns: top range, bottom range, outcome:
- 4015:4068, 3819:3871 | 2.41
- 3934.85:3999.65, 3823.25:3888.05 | 1.50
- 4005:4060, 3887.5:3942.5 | 1.85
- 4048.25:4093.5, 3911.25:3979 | 1.96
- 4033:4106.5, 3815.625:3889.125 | 2.34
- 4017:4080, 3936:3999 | 1.54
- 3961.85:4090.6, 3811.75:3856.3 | 2.17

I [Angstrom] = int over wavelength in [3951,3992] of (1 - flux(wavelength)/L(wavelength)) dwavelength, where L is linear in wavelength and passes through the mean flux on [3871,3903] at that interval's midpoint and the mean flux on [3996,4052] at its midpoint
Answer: 8.5 Angstrom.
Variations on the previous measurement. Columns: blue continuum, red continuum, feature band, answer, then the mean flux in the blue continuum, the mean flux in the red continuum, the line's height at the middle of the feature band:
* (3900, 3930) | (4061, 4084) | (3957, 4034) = -2.2 Angstrom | 21.2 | 32.5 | 27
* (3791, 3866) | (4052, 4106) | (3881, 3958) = 8.5 Angstrom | 16.3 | 33.4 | 22.5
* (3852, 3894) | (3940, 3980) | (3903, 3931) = -3.4 Angstrom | 17.5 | 19.6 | 18.5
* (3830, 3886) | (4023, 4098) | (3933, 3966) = 7.4 Angstrom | 16.1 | 34.1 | 24.2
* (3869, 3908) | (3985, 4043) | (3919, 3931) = 3.4 Angstrom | 19.8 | 33.1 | 23.7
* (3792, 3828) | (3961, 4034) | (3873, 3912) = 3.3 Angstrom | 17.4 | 28.4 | 22.3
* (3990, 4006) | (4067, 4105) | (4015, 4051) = -1.7 Angstrom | 32.3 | 33.9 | 32.9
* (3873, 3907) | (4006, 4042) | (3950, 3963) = 2.1 Angstrom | 19.8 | 33.8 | 26.8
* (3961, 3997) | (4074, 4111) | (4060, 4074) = 0.2 Angstrom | 23.6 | 34.2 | 31.8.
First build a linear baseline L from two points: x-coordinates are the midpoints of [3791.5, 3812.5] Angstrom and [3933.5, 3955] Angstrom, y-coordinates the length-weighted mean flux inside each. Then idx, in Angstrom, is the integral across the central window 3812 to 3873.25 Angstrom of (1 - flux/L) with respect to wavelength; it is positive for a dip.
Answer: 7.1 Angstrom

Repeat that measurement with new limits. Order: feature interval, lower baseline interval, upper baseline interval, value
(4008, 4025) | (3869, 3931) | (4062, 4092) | -2.2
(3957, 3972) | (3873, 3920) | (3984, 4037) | 6.1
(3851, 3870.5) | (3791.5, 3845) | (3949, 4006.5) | 2.0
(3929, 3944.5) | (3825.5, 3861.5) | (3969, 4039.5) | 6.9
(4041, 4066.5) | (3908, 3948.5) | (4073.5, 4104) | -2.0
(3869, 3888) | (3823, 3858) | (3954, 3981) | -1.4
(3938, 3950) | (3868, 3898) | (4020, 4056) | 3.0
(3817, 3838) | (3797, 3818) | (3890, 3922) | 5.9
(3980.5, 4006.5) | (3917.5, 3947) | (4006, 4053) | -3.7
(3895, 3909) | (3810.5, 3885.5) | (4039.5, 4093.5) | -1.4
